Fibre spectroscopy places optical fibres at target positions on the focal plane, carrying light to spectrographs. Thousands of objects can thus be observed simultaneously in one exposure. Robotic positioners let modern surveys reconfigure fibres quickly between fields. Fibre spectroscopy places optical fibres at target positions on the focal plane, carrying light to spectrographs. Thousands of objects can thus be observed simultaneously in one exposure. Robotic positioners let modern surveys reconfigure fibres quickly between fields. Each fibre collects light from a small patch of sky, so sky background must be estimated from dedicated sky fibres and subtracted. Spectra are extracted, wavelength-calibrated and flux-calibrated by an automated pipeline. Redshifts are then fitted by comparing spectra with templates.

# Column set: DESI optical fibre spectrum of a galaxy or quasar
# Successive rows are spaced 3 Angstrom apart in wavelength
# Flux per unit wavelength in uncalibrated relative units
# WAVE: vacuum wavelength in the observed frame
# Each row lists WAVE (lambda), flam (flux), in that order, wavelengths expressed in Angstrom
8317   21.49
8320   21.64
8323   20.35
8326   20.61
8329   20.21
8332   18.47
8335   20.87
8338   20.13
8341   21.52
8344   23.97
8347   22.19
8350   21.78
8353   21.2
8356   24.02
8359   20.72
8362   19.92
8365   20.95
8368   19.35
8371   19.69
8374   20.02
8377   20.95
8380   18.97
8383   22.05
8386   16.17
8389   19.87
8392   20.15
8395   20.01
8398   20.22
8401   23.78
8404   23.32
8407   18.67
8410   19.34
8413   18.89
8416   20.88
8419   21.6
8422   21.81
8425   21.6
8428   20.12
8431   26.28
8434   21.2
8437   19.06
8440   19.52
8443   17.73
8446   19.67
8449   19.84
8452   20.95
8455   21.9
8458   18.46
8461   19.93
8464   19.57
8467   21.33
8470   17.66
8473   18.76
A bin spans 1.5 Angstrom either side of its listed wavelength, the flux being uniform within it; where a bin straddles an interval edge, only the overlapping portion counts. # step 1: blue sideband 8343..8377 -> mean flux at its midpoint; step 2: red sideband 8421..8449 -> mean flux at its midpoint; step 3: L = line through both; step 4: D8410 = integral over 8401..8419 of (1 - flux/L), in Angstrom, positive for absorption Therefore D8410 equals 0.2 Angstrom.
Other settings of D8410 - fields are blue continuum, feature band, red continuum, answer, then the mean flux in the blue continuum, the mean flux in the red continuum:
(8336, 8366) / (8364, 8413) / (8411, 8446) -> 2.4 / 21.6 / 20.7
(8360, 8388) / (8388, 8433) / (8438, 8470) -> -3.0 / 19.8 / 19.8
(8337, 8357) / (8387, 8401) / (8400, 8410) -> 0.8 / 22.1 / 21.4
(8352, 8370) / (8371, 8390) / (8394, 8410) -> 1.2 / 21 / 21.1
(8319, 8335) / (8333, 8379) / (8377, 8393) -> -2.7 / 20.3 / 19.6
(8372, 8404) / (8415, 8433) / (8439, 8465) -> -1.8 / 20.4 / 19.7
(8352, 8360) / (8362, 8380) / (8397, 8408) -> 1.6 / 22.1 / 21.7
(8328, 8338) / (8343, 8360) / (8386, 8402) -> -2.0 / 19.9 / 20.3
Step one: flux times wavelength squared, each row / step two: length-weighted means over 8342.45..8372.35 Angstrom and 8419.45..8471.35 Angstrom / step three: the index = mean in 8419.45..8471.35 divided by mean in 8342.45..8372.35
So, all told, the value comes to 0.98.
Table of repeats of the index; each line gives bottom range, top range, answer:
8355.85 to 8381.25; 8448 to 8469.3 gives 1.01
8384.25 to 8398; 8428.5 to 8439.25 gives 1.15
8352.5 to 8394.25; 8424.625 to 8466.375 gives 1.02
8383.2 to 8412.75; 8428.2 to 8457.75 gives 1.03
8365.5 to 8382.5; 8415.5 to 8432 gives 1.11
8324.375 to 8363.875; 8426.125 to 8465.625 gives 0.98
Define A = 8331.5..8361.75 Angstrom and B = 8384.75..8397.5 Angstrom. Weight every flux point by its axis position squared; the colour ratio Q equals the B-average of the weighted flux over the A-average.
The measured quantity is 0.9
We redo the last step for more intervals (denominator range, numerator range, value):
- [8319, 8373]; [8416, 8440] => 1.05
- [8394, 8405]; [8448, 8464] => 0.94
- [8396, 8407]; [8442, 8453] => 0.91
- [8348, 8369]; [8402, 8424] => 0.99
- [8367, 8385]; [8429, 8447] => 1.04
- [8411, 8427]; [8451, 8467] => 0.98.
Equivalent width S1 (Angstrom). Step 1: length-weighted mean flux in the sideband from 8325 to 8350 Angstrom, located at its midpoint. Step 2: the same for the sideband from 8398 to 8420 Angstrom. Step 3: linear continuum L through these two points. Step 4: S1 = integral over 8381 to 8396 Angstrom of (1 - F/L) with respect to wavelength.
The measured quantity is 0.93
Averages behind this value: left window 21.1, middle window 19.6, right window 20.9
